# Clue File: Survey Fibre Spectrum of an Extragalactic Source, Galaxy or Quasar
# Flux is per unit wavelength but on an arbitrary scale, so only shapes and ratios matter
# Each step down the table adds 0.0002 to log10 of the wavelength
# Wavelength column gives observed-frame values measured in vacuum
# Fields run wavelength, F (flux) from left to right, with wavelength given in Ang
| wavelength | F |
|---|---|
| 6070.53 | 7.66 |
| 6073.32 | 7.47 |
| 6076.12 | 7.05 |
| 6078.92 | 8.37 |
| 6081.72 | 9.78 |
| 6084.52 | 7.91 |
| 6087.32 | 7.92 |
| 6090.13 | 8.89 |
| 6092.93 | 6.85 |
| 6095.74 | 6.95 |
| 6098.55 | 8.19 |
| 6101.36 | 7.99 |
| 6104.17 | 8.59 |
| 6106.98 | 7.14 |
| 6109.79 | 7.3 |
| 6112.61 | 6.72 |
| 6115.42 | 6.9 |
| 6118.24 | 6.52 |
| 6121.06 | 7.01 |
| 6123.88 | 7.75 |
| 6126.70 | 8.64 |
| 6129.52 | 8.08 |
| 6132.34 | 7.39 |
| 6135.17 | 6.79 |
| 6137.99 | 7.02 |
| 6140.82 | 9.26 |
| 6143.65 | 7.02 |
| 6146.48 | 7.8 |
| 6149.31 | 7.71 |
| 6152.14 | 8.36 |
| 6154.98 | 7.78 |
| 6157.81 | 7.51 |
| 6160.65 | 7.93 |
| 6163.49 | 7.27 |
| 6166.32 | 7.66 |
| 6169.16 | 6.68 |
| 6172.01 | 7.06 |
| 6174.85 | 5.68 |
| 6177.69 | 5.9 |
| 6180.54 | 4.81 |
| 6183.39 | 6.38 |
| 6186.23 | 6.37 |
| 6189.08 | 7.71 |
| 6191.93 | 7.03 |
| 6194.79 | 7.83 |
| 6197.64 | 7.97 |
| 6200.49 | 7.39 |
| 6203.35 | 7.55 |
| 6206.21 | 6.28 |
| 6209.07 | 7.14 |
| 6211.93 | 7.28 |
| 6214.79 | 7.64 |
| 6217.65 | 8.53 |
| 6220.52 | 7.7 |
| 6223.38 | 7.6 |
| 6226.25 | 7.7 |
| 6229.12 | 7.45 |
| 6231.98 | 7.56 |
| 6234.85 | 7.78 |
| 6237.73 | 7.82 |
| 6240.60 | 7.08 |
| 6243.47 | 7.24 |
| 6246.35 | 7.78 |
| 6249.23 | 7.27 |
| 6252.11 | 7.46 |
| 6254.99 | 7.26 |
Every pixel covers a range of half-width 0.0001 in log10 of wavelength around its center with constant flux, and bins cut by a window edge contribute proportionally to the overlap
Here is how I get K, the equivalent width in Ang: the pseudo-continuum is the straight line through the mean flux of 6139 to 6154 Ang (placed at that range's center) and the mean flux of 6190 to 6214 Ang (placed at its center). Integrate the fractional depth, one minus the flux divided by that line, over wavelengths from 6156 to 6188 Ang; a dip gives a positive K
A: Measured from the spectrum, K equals 4.2 Ang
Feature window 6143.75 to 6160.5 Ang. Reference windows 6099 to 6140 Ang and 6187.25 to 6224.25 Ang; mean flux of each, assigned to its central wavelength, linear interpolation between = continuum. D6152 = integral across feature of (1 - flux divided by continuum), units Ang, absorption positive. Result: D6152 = -0.7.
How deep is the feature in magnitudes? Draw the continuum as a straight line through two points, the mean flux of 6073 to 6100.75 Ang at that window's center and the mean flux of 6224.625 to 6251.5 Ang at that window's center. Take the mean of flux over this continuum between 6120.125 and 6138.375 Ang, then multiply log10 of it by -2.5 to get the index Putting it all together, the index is 0.037 mag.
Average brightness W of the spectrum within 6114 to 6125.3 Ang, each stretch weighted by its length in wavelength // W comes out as 7.05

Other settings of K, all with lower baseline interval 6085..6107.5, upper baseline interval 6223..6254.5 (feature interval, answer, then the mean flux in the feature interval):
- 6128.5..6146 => 0.3 Ang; 7.59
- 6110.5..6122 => 1.5 Ang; 6.81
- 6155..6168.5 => 0.2 Ang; 7.57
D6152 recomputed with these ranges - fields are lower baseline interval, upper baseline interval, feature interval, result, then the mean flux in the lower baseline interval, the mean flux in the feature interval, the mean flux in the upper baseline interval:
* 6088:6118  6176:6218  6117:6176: -1.6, 7.52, 7.48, 7.01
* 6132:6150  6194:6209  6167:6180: 2.0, 7.57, 6.3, 7.36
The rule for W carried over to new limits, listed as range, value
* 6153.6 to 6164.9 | 7.62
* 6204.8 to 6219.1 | 7.37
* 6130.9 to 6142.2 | 7.61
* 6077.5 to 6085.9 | 8.69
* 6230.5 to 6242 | 7.56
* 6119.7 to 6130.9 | 7.88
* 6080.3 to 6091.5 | 8.62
